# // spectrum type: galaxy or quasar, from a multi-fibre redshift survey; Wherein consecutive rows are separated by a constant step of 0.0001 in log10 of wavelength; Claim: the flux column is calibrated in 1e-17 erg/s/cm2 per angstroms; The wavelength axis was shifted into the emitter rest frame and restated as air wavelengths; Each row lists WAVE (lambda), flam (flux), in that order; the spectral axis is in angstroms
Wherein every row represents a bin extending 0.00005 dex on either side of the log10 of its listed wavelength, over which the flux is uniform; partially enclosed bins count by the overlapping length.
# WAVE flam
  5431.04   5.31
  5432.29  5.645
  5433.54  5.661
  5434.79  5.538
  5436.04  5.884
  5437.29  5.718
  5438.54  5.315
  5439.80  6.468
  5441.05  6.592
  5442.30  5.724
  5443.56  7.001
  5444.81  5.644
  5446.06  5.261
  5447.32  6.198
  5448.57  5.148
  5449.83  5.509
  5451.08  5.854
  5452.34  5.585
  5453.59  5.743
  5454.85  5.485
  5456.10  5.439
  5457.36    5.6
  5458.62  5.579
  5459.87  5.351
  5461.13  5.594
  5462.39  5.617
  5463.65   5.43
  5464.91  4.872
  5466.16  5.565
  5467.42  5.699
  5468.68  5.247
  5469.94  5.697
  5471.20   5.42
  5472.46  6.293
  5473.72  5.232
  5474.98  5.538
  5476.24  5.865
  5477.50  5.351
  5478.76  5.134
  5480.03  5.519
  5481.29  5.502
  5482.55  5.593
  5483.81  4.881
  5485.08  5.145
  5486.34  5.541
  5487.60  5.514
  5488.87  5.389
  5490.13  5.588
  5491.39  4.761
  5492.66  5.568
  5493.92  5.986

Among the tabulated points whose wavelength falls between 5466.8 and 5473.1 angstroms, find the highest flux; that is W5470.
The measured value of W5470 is 6.293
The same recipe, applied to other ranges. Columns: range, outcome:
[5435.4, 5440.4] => 6.468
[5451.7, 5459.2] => 5.743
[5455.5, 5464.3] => 5.617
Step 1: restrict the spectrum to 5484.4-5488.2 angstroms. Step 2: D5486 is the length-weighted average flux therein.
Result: 5.39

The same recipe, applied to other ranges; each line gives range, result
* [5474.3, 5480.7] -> 5.48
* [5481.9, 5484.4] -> 5.26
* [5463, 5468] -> 5.39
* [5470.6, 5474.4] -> 5.65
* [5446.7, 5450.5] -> 5.63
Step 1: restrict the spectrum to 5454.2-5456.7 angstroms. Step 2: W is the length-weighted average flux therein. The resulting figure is 5.47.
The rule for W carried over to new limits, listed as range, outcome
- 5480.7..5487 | 5.34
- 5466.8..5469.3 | 5.47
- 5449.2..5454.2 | 5.68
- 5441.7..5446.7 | 5.9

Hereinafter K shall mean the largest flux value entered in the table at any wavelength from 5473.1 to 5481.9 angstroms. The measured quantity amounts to 5.865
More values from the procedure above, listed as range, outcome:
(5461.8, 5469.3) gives 5.699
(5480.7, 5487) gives 5.593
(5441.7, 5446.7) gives 7.001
